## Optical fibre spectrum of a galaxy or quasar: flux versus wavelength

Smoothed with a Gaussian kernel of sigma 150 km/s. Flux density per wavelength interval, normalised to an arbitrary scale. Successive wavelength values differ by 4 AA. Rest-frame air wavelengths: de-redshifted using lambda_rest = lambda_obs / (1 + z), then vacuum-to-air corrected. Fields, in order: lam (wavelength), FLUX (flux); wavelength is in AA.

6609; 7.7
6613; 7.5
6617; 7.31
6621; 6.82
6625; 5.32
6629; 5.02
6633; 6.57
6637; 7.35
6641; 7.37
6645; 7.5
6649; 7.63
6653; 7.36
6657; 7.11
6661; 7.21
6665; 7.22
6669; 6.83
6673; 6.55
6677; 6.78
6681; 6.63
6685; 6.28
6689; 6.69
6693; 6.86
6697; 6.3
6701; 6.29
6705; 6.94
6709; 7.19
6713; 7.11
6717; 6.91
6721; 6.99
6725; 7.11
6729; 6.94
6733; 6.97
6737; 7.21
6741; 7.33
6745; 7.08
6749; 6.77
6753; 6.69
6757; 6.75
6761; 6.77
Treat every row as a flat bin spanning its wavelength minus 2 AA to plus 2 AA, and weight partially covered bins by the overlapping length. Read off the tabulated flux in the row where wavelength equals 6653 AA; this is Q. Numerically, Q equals 7.36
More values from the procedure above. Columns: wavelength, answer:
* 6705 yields 6.94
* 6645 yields 7.5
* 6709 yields 7.19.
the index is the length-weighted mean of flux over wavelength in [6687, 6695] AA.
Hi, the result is 6.78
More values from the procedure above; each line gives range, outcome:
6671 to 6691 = 6.59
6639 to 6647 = 7.44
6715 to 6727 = 7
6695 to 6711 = 6.68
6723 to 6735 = 7.01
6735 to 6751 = 7.1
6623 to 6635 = 5.64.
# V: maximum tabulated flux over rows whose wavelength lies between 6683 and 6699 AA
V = 6.86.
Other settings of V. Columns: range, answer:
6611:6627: 7.5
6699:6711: 7.19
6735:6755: 7.33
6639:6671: 7.63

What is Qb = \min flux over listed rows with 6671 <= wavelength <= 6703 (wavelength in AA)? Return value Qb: 6.28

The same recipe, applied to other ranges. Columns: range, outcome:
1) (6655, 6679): 6.55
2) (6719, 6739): 6.94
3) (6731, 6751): 6.77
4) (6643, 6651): 7.5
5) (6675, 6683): 6.63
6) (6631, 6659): 6.57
